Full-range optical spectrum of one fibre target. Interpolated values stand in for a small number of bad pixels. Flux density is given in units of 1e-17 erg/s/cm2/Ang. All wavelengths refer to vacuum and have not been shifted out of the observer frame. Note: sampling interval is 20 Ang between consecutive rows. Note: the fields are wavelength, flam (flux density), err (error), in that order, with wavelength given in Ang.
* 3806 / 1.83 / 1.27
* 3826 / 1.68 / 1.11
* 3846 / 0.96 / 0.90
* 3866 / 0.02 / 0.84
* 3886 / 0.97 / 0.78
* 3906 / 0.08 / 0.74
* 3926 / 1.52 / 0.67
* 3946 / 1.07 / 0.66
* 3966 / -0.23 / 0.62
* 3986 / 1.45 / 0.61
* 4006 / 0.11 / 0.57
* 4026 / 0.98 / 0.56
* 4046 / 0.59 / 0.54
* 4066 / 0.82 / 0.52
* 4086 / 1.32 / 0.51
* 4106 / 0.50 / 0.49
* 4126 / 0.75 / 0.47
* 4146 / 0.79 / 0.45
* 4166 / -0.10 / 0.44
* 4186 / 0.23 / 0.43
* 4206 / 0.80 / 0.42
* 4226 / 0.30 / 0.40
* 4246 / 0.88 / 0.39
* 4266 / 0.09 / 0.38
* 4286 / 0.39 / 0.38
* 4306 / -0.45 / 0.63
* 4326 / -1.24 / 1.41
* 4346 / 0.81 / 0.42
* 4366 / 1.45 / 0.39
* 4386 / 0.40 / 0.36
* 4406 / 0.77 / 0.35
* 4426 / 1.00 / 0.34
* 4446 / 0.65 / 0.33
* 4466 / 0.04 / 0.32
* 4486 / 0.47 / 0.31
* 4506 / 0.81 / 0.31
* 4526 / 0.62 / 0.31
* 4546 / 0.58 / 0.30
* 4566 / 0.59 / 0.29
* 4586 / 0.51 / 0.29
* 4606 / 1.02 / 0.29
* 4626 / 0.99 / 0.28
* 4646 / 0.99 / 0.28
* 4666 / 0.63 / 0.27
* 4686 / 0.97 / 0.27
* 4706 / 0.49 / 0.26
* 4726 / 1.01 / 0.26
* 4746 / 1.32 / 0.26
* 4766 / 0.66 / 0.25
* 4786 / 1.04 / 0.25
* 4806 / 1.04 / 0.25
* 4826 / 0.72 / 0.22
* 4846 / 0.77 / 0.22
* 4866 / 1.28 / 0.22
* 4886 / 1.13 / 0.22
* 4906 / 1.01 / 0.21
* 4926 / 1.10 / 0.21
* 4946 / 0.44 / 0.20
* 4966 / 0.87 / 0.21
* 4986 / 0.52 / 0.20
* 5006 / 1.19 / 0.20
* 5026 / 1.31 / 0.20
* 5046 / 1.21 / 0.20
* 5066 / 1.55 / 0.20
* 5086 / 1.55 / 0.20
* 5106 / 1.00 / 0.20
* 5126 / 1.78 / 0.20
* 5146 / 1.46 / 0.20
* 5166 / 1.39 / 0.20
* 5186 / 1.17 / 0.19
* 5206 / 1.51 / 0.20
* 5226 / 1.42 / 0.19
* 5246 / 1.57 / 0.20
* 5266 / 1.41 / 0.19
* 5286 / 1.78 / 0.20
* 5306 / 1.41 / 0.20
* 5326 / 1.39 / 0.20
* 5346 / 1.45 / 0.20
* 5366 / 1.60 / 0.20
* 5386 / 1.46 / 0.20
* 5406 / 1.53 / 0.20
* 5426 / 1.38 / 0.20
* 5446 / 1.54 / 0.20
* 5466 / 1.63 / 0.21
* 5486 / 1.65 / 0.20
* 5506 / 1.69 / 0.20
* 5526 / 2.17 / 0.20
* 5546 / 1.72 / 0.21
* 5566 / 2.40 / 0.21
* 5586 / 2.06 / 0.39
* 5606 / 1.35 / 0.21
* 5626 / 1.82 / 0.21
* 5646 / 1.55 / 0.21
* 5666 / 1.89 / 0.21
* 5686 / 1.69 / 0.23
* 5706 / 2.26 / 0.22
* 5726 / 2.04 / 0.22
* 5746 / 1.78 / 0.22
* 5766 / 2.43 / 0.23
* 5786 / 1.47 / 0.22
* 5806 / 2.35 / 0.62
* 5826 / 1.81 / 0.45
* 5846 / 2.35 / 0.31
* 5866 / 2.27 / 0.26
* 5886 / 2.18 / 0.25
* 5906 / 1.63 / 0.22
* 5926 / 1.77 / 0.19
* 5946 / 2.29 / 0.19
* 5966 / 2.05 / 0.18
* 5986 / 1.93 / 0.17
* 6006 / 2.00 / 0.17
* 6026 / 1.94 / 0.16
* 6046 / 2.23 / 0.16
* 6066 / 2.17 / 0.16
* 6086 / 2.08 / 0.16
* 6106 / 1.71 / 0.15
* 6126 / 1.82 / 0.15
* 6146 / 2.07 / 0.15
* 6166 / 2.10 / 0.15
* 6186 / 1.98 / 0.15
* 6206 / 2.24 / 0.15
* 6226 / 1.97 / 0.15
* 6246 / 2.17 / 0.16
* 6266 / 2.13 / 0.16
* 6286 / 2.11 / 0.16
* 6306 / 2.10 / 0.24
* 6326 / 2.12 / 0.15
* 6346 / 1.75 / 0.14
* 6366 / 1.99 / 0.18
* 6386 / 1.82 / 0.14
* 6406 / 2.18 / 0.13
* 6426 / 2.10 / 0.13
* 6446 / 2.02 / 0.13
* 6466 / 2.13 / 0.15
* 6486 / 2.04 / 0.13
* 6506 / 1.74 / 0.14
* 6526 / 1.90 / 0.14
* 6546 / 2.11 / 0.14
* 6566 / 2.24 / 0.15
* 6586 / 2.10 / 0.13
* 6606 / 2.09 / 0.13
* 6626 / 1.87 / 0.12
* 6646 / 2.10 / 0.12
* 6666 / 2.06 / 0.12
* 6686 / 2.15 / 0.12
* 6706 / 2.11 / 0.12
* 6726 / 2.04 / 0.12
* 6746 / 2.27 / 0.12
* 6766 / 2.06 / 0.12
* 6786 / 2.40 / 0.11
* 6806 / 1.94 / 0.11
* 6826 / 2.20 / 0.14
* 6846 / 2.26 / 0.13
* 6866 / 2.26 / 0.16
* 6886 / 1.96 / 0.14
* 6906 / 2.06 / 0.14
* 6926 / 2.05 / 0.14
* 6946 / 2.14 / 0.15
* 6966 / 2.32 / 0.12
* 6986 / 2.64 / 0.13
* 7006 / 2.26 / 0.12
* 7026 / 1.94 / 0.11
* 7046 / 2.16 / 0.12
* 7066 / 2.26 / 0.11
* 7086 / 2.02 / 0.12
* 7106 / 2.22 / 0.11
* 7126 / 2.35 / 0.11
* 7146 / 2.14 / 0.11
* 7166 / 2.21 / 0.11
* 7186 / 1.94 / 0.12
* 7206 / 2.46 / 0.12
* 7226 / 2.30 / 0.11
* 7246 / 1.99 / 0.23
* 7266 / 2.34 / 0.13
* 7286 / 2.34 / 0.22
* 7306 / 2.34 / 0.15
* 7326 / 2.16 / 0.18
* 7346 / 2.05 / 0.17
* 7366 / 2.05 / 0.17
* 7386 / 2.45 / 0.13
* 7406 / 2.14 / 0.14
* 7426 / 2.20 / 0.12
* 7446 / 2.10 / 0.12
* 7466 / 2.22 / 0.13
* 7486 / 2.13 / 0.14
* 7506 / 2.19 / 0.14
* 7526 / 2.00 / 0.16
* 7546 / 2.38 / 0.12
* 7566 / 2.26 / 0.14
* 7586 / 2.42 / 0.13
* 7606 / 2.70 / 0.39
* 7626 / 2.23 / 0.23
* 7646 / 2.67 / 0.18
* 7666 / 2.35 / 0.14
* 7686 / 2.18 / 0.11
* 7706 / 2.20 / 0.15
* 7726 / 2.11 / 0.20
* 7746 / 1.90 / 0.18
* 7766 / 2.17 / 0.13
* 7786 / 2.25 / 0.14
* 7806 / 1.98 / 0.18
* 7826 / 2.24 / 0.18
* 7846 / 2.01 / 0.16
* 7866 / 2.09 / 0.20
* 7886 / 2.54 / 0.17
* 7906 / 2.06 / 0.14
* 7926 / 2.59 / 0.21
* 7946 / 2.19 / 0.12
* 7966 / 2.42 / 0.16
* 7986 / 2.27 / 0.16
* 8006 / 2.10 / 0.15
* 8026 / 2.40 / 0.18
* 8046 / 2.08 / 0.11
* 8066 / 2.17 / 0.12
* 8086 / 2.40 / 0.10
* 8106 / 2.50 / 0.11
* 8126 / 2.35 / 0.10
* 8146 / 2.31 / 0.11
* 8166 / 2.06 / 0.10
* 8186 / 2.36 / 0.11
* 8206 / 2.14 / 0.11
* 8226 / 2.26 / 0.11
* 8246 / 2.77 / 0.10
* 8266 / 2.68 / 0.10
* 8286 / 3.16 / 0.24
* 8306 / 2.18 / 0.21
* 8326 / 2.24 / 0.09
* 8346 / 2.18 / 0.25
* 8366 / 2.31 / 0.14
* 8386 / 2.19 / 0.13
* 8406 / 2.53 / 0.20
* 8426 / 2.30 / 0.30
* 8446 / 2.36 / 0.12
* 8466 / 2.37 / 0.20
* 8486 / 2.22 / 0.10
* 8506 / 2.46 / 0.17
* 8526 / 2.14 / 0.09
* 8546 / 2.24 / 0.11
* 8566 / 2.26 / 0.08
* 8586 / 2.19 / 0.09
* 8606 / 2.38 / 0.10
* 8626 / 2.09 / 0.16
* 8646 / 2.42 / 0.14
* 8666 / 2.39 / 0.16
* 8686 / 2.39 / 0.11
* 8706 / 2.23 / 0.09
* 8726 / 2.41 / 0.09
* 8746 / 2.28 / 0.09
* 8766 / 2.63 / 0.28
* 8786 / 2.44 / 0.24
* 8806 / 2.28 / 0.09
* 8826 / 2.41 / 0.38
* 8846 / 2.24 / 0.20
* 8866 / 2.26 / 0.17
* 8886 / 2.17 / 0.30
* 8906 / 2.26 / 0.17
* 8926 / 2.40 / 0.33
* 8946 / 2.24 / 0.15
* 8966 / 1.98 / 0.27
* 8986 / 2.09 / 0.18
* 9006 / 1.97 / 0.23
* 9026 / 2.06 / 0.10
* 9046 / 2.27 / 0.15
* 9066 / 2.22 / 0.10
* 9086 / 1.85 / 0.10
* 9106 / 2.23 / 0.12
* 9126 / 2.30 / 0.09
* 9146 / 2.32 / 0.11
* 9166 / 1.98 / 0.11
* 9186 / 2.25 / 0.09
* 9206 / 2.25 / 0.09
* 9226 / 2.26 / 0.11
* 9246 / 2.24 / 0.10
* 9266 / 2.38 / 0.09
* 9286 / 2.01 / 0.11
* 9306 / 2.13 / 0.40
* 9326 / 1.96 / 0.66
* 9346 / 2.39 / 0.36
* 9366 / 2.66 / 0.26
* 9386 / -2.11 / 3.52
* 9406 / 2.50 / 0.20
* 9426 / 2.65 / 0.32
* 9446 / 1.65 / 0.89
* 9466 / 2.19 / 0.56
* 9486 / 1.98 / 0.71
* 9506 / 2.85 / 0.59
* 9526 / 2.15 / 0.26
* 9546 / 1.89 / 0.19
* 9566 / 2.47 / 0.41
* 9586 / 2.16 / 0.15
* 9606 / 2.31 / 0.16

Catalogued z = 0.258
